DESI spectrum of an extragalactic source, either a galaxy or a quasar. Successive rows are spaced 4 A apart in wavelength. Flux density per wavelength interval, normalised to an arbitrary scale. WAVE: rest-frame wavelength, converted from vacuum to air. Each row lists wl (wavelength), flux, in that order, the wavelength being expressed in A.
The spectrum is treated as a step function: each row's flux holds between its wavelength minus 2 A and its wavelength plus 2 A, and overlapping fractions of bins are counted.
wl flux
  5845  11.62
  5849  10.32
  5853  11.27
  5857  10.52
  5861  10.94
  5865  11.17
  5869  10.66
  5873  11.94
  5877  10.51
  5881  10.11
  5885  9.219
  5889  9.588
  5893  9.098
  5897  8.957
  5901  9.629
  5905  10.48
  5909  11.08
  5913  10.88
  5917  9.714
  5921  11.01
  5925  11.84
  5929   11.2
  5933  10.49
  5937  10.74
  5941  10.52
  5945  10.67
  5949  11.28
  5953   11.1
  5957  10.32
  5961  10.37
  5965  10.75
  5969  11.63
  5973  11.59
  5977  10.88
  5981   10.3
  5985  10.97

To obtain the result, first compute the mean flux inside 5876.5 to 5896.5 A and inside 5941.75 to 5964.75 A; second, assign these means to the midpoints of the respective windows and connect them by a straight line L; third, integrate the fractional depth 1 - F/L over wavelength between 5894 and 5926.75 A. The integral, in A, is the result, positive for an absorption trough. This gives -1.3 A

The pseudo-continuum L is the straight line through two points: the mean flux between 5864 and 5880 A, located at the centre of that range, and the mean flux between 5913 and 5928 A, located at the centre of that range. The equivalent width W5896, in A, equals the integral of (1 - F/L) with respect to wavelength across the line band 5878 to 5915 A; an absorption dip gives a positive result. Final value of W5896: 3.49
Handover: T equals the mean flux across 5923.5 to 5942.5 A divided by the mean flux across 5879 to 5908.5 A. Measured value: 1.1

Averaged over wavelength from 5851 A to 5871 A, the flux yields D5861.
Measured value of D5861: 10.9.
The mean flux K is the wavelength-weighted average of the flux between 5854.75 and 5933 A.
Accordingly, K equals 10.5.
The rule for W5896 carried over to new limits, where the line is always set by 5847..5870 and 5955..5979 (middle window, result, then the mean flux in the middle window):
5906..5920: 0.4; 10.6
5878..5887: 0.9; 9.76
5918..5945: 0.0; 10.9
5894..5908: 1.4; 9.75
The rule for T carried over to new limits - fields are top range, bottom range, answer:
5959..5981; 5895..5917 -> 1.08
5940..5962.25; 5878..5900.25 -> 1.13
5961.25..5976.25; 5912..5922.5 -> 1.07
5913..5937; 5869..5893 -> 1.06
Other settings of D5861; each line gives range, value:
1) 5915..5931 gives 10.9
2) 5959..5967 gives 10.6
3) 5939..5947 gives 10.6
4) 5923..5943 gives 11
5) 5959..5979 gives 11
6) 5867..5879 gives 11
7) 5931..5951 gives 10.7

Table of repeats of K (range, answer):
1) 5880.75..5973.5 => 10.5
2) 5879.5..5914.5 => 9.88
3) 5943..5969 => 10.8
